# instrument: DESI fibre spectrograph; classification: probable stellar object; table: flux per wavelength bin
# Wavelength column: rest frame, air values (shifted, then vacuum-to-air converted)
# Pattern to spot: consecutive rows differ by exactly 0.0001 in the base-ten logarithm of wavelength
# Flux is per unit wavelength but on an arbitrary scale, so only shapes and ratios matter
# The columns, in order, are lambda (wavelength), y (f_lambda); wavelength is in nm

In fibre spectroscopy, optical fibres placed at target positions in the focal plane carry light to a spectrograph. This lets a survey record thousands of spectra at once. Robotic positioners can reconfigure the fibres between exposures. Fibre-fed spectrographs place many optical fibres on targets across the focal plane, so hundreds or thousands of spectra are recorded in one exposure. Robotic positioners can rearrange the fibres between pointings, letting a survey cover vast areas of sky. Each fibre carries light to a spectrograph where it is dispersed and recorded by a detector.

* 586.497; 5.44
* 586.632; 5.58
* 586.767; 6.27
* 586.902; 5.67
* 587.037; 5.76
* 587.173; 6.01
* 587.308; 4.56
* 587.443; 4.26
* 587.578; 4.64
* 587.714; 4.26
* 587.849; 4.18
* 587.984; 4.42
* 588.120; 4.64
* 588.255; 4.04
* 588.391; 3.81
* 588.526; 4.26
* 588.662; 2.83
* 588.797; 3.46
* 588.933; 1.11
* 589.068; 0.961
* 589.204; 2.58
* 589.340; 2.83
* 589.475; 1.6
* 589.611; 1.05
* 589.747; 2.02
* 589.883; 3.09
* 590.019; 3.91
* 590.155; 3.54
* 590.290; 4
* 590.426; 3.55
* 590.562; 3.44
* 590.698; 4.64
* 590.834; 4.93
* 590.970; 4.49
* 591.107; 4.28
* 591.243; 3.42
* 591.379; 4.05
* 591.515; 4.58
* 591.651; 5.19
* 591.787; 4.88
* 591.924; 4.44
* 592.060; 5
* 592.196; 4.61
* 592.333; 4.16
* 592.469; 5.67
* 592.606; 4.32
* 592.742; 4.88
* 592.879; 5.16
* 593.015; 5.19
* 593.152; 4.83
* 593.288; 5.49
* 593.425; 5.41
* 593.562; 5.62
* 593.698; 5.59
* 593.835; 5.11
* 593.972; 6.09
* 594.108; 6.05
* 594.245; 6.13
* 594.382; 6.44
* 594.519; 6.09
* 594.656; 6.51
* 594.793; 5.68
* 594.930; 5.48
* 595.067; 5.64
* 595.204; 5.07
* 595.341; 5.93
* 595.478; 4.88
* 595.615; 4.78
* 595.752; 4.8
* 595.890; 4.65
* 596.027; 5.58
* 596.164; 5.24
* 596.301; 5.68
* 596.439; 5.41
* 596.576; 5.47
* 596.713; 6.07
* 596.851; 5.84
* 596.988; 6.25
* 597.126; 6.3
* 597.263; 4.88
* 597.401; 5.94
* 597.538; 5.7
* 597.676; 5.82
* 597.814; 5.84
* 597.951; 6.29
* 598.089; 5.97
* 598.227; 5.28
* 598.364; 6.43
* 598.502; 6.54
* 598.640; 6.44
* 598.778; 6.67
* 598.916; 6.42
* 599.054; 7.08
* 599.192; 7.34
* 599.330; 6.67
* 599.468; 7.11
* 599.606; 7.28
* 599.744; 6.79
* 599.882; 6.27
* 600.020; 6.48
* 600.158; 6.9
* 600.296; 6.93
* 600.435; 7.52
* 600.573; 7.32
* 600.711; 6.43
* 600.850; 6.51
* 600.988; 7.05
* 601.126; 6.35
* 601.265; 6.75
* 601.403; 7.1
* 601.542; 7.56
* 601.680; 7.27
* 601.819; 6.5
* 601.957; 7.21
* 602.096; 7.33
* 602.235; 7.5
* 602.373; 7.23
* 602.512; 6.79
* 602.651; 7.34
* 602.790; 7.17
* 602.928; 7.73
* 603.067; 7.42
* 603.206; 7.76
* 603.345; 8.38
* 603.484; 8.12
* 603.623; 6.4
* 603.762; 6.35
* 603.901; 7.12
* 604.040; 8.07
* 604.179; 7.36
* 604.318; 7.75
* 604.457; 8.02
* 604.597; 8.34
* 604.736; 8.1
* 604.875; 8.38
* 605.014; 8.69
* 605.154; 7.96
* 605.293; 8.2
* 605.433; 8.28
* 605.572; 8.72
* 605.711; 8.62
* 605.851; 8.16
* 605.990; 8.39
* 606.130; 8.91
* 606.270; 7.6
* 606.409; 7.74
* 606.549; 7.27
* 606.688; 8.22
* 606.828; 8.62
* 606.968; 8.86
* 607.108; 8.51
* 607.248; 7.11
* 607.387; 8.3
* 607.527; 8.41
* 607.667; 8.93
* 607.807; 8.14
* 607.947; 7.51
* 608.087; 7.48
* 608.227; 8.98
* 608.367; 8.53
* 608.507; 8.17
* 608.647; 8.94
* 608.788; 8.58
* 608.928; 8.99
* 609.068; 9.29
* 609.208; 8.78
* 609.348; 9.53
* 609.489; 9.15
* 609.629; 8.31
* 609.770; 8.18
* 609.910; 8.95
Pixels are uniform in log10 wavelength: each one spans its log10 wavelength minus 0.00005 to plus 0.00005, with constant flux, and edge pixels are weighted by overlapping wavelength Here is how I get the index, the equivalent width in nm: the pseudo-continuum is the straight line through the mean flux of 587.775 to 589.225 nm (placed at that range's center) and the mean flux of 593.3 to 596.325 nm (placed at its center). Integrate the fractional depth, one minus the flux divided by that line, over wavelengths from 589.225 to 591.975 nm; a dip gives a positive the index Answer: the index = 0.298 nm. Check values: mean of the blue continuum 3.33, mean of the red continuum 5.56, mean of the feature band 3.67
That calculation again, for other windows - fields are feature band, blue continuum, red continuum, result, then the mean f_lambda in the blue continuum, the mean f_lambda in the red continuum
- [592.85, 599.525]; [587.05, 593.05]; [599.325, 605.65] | -0.24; 3.94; 7.37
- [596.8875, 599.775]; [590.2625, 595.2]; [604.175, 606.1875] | 0.08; 5.04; 8.28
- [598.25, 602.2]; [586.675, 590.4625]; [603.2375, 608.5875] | -0.13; 3.7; 8.07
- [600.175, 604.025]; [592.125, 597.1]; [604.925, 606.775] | 0.07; 5.45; 8.22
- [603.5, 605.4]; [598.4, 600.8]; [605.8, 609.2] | 0.00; 6.82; 8.33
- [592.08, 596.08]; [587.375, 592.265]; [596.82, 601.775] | -0.33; 3.7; 6.54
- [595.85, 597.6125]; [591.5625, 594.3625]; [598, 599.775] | 0.14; 5.21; 6.61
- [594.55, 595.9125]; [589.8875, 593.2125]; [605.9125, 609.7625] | -0.02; 4.44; 8.41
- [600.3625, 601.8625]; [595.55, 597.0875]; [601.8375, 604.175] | -0.03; 5.45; 7.35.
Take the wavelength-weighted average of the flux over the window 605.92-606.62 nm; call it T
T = 7.99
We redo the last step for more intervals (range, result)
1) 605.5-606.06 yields 8.48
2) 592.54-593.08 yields 4.89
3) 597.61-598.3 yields 5.85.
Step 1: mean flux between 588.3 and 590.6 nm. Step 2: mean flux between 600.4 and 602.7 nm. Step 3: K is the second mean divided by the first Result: 2.5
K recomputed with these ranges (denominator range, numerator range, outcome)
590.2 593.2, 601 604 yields 1.59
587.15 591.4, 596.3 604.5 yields 1.90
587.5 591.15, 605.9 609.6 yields 2.46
